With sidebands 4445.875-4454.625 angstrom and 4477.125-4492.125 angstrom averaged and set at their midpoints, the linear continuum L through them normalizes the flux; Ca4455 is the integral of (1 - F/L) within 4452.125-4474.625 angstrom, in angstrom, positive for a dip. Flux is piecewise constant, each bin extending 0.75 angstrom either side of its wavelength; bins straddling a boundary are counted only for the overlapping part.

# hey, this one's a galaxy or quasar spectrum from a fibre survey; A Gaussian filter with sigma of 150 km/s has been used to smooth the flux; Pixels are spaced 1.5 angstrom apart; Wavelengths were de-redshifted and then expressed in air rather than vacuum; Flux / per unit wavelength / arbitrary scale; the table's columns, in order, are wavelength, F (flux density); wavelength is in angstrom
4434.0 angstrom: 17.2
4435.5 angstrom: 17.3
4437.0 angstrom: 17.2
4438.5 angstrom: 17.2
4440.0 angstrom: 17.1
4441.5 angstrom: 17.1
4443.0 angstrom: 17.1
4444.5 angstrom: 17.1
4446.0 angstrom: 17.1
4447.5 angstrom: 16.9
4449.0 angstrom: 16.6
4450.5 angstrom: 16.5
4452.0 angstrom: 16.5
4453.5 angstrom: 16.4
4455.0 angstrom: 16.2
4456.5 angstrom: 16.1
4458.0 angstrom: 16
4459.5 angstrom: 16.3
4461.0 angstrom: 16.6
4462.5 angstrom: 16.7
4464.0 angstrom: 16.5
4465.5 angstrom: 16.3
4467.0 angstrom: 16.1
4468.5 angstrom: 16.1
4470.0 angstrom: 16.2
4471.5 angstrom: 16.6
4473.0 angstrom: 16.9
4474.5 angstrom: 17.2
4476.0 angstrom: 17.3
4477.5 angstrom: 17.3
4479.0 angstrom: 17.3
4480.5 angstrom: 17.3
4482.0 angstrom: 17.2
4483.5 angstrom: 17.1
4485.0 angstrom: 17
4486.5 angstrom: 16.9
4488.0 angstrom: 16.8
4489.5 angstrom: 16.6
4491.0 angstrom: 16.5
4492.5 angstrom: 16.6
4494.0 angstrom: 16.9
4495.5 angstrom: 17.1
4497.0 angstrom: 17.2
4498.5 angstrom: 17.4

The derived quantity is 0.5 angstrom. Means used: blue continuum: 16.6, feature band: 16.4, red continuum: 17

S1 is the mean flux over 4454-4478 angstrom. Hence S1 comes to 16.5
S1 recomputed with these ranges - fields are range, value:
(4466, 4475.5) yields 16.5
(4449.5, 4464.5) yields 16.4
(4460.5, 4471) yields 16.4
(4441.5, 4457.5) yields 16.7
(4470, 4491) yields 17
